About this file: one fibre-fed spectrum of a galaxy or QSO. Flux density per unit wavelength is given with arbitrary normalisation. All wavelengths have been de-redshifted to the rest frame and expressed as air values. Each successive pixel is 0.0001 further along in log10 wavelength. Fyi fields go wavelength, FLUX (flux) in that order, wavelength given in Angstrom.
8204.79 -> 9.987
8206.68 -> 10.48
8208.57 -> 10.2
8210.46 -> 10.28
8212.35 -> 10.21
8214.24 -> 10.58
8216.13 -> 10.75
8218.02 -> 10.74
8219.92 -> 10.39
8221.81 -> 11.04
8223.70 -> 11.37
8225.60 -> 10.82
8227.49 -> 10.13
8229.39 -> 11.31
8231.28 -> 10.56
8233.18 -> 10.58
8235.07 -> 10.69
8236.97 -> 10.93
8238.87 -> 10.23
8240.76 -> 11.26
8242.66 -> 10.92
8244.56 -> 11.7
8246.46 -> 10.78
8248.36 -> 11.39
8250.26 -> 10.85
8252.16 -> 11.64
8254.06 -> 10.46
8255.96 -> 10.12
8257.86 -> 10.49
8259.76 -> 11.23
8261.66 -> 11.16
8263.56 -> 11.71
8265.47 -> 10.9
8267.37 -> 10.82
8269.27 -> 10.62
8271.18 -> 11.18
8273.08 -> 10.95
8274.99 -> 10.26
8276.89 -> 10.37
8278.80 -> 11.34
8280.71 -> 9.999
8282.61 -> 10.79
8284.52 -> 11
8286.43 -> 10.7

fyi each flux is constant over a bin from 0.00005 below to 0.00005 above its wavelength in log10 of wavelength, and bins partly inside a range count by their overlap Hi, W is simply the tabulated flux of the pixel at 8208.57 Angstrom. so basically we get 10.2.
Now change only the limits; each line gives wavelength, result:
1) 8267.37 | 10.82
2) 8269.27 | 10.62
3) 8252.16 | 11.64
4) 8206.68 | 10.48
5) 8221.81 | 11.04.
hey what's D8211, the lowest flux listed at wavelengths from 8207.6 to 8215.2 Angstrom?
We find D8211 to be 10.2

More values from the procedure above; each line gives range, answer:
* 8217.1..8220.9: 10.39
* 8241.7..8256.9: 10.12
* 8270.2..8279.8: 10.26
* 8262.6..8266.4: 10.9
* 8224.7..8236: 10.13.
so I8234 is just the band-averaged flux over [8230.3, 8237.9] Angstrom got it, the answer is 10.7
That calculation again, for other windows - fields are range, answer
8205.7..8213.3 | 10.3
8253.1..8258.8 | 10.4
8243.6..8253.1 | 11.3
